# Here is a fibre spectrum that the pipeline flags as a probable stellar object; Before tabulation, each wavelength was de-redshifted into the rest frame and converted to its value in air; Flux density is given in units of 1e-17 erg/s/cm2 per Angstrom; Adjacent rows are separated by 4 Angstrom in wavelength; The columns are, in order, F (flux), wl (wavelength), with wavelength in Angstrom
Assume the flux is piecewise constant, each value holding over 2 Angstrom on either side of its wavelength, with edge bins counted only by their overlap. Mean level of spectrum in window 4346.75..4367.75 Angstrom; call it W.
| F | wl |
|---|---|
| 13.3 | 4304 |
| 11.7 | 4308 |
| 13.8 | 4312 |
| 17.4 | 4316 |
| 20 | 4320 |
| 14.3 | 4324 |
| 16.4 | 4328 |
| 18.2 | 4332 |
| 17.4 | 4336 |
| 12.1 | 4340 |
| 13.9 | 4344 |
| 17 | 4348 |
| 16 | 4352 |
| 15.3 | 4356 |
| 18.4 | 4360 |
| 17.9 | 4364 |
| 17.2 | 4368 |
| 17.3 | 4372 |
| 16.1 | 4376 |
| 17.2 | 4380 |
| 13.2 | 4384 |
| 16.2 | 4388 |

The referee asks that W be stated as 16.9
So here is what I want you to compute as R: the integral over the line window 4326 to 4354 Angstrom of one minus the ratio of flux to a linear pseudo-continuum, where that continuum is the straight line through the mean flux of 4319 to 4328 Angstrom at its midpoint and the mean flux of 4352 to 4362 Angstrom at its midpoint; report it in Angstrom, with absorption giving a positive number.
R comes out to 1.37 Angstrom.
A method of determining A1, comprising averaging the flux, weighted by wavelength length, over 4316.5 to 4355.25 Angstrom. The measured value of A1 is 16.2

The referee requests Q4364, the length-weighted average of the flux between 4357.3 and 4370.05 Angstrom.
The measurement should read 17.7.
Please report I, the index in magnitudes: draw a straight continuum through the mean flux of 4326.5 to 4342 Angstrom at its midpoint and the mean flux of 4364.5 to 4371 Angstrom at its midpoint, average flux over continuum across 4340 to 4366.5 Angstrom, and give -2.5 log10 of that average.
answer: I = 0.046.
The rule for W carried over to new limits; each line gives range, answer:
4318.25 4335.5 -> 17.2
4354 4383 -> 16.9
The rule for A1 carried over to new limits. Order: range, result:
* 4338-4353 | 14.7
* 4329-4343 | 15.8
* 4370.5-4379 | 16.7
